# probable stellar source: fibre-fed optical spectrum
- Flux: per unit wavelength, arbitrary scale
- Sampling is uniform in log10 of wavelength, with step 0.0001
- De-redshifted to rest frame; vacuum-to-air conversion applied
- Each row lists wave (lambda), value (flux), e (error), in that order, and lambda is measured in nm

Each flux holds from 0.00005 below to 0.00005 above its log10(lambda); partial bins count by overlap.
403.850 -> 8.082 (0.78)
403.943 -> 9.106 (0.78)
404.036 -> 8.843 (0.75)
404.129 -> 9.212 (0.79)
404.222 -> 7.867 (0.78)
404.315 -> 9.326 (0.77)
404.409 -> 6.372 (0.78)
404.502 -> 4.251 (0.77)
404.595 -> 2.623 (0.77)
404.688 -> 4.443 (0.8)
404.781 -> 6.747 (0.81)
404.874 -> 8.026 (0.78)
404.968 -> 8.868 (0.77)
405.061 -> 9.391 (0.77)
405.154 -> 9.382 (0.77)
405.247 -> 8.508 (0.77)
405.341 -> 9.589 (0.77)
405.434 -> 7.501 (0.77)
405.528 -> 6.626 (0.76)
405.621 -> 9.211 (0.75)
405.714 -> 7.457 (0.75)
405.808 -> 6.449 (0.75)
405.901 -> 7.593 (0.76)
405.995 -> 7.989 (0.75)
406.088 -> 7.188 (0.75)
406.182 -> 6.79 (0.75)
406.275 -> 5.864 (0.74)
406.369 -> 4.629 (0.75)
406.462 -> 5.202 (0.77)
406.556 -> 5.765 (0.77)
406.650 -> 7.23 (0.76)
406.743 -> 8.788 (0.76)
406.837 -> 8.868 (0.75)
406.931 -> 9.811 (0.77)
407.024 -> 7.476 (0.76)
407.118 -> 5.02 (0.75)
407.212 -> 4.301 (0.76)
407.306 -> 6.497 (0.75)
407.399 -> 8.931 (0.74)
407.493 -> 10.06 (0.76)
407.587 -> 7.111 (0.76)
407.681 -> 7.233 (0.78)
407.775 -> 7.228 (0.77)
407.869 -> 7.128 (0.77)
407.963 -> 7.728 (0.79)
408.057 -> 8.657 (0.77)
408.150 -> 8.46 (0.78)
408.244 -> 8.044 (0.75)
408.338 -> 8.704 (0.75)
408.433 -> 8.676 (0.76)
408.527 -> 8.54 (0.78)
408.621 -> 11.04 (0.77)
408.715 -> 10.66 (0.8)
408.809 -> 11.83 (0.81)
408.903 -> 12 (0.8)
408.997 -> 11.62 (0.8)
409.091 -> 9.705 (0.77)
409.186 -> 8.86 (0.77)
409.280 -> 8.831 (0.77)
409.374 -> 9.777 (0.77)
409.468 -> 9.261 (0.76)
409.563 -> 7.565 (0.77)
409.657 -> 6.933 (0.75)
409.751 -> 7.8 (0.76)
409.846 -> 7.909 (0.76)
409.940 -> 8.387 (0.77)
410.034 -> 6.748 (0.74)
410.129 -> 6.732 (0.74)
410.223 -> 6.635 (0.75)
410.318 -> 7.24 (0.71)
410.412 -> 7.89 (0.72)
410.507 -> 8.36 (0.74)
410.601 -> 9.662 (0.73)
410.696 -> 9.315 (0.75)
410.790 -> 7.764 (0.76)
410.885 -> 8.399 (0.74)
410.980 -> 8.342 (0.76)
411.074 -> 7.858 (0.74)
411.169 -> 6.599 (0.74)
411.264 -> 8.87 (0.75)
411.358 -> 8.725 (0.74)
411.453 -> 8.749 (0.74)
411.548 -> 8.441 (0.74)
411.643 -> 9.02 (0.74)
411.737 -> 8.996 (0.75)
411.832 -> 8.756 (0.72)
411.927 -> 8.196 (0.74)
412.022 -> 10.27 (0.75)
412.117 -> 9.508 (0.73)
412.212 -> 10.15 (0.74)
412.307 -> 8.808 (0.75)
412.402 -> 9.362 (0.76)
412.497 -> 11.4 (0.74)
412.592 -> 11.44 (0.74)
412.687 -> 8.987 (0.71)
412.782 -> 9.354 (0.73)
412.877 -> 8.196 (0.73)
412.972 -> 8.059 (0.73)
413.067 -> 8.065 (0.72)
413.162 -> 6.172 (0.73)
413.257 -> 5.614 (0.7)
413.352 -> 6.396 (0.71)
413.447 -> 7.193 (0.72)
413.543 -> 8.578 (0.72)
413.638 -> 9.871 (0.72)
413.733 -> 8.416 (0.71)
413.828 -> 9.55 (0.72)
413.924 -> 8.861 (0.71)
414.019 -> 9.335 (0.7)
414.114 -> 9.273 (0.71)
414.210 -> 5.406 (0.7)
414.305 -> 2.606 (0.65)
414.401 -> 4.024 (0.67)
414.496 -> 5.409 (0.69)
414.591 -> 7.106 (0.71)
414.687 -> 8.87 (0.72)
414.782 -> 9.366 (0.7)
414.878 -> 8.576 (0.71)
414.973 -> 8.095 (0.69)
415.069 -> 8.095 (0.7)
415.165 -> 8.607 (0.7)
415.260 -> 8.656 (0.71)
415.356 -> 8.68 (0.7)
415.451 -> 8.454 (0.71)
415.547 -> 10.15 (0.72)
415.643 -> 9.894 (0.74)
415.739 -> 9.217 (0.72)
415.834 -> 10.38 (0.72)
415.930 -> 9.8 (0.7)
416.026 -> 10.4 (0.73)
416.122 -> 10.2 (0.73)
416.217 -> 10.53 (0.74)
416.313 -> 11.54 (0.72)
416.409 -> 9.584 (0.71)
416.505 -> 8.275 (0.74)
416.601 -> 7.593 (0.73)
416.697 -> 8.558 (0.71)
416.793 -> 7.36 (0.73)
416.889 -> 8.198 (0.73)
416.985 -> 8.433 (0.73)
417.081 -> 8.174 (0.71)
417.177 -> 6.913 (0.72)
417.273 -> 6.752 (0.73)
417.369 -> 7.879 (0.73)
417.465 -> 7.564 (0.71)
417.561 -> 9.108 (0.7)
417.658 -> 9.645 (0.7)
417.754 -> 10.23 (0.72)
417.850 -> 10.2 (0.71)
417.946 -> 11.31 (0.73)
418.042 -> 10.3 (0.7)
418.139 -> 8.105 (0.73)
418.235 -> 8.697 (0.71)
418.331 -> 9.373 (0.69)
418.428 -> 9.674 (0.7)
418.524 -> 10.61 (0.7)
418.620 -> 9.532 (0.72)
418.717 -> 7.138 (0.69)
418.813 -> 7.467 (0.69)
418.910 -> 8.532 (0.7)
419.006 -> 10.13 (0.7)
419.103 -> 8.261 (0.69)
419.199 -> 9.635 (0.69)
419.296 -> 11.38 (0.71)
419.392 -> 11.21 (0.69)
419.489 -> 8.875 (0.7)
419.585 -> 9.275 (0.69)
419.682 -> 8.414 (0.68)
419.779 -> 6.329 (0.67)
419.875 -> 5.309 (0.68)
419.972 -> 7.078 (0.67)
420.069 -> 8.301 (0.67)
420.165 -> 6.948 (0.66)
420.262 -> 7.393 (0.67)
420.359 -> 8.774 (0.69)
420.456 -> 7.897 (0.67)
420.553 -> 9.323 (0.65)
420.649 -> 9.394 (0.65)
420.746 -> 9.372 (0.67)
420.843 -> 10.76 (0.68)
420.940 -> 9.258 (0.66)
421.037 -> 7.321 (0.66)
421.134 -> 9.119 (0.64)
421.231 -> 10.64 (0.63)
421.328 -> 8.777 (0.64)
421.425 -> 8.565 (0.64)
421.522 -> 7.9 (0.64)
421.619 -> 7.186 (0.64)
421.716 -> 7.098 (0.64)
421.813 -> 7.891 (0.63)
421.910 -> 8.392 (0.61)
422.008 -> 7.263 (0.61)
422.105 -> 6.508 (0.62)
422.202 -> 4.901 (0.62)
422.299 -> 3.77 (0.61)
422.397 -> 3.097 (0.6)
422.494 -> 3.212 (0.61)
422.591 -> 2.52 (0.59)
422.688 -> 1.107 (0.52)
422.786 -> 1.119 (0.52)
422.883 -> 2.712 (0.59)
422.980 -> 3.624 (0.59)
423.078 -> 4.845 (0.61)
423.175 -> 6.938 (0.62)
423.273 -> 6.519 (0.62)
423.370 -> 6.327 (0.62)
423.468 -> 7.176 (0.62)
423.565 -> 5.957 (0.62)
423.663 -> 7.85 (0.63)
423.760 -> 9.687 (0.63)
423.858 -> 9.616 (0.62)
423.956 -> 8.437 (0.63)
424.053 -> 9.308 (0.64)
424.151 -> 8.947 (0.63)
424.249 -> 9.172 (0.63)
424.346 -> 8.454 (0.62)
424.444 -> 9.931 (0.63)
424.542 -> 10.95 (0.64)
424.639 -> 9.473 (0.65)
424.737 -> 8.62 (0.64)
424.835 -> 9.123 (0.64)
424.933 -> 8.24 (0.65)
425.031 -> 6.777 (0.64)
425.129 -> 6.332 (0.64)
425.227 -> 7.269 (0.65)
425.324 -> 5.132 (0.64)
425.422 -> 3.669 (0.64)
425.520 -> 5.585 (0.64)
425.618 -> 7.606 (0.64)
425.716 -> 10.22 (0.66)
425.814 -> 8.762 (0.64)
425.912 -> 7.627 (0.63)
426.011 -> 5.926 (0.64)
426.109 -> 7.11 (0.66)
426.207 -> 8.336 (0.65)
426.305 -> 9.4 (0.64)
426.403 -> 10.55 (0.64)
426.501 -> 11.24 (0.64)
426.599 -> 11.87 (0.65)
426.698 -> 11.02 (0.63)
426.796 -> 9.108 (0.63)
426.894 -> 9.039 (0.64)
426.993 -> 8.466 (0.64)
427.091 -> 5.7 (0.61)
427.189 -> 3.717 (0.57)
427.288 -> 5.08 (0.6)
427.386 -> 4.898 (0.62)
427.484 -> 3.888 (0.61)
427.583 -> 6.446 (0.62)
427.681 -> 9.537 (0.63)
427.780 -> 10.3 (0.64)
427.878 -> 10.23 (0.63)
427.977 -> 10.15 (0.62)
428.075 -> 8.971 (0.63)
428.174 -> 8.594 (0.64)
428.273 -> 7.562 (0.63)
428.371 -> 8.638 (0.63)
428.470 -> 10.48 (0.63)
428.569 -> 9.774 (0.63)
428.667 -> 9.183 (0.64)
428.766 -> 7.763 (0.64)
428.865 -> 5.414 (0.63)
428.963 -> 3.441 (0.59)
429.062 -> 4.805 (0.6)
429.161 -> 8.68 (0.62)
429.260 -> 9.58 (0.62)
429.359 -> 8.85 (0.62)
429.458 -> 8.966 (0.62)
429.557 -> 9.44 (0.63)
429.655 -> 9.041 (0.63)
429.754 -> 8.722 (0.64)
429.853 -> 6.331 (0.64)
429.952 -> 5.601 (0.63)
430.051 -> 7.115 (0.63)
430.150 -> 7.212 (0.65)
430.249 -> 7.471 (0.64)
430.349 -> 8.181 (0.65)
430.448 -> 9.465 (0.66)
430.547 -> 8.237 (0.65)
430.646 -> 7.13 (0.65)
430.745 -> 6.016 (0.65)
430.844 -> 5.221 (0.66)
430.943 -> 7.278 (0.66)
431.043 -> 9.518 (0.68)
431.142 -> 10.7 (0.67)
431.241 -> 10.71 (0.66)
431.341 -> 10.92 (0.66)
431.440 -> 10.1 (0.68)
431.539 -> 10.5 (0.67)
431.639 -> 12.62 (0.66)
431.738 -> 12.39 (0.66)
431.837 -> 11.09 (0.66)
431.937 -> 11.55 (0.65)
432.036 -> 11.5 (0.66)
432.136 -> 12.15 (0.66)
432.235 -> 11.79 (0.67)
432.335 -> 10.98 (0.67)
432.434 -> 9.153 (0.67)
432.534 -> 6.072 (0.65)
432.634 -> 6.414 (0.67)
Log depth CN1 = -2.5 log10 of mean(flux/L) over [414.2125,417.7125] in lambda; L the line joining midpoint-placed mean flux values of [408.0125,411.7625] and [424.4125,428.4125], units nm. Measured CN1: 0.01 mag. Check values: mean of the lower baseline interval 8.69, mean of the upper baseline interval 8.07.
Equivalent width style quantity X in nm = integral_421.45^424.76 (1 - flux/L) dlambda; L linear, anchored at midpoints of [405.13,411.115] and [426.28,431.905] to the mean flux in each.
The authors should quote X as 0.67 nm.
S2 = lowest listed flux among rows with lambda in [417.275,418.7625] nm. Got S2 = 7.138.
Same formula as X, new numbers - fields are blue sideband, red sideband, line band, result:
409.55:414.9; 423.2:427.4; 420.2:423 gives 0.46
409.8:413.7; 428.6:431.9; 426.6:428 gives 0.11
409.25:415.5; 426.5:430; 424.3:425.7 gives 0.06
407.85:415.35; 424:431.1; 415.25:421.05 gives -0.46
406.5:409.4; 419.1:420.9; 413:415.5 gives 0.27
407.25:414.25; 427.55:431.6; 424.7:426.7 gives 0.09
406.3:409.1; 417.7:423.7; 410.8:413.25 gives -0.23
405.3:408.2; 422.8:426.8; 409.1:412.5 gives -0.45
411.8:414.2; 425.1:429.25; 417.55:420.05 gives -0.21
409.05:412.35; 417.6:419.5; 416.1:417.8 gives 0.11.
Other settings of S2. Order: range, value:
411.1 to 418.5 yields 2.606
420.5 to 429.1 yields 1.107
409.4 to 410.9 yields 6.635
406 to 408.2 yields 4.301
